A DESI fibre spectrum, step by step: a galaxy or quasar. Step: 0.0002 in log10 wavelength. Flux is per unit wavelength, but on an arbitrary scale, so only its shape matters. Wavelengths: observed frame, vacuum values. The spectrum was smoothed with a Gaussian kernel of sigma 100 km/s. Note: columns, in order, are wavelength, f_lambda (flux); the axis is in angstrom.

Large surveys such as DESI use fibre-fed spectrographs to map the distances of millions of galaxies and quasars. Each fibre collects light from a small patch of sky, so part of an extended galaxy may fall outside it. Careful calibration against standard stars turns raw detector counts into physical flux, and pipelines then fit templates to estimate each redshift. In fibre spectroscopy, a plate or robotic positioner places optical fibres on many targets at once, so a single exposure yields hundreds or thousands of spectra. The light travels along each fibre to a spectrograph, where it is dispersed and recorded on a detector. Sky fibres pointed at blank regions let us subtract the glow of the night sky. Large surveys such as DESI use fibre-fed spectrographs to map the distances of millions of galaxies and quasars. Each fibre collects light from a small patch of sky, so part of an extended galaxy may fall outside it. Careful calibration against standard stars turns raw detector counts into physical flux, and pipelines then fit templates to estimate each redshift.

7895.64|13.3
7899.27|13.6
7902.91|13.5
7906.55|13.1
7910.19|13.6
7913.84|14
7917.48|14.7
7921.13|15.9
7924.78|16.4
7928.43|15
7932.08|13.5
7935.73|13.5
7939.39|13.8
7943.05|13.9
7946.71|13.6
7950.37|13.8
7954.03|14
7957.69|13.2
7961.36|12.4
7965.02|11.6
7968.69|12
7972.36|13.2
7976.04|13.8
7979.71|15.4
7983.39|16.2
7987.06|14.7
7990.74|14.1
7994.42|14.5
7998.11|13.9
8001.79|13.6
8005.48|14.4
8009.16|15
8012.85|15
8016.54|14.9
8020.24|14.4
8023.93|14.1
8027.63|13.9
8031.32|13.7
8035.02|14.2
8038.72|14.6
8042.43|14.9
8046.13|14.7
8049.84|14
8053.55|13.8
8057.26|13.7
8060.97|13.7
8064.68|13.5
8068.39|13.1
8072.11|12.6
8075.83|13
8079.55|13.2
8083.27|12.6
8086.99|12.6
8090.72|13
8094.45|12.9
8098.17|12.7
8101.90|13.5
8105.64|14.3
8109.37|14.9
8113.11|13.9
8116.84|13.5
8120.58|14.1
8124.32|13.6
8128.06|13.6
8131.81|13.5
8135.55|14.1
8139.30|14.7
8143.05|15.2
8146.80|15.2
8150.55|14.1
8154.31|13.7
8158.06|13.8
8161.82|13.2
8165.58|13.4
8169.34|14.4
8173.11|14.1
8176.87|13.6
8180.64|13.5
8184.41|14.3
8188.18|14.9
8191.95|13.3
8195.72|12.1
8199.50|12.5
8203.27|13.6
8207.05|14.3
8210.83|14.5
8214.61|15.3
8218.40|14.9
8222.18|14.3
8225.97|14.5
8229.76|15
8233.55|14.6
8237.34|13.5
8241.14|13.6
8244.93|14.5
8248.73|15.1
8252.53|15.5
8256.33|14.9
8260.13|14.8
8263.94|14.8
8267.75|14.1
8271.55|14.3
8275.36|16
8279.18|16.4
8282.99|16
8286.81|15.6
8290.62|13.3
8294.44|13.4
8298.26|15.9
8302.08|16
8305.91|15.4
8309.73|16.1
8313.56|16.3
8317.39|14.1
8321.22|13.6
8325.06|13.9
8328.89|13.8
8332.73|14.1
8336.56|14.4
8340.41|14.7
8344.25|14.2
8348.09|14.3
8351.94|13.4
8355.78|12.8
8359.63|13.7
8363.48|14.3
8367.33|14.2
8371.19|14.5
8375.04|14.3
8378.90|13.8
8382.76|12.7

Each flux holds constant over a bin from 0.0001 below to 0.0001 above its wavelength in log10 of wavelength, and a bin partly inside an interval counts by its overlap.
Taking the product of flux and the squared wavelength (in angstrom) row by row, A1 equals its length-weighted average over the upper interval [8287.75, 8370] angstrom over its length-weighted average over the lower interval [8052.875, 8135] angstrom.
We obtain 1.13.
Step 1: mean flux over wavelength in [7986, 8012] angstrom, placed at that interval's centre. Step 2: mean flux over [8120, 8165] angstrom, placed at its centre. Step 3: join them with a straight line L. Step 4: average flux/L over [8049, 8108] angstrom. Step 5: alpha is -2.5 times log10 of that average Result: 0.07 mag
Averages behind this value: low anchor 14.3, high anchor 14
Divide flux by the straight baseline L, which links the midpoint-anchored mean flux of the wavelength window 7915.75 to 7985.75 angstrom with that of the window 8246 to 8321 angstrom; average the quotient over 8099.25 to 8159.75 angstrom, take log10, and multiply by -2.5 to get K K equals 0.04 mag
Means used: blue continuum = 14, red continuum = 15.1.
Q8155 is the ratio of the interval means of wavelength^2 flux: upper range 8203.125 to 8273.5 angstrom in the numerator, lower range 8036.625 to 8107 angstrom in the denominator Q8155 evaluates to 1.1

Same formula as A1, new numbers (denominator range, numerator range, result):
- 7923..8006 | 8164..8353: 1.12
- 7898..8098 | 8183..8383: 1.12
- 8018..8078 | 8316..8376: 1.09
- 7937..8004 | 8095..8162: 1.06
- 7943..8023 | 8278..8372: 1.13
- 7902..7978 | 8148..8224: 1.08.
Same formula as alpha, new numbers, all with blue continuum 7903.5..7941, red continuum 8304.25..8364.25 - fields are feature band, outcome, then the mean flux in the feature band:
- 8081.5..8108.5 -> 0.09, 13.2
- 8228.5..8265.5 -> -0.02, 14.6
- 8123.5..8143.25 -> 0.02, 14.1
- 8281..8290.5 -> -0.08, 15.3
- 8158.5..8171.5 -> 0.05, 13.7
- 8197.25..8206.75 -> 0.09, 13.2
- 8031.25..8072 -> 0.03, 13.9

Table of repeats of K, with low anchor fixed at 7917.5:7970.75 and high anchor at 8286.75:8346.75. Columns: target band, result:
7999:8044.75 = -0.03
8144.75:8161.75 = 0.01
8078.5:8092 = 0.10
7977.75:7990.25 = -0.10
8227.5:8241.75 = 0.02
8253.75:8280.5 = -0.04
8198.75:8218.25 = 0.01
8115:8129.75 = 0.04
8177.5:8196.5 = 0.05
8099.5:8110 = 0.01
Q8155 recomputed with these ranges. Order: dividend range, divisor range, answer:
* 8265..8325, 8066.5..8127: 1.18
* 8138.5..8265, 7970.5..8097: 1.06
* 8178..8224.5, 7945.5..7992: 1.08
